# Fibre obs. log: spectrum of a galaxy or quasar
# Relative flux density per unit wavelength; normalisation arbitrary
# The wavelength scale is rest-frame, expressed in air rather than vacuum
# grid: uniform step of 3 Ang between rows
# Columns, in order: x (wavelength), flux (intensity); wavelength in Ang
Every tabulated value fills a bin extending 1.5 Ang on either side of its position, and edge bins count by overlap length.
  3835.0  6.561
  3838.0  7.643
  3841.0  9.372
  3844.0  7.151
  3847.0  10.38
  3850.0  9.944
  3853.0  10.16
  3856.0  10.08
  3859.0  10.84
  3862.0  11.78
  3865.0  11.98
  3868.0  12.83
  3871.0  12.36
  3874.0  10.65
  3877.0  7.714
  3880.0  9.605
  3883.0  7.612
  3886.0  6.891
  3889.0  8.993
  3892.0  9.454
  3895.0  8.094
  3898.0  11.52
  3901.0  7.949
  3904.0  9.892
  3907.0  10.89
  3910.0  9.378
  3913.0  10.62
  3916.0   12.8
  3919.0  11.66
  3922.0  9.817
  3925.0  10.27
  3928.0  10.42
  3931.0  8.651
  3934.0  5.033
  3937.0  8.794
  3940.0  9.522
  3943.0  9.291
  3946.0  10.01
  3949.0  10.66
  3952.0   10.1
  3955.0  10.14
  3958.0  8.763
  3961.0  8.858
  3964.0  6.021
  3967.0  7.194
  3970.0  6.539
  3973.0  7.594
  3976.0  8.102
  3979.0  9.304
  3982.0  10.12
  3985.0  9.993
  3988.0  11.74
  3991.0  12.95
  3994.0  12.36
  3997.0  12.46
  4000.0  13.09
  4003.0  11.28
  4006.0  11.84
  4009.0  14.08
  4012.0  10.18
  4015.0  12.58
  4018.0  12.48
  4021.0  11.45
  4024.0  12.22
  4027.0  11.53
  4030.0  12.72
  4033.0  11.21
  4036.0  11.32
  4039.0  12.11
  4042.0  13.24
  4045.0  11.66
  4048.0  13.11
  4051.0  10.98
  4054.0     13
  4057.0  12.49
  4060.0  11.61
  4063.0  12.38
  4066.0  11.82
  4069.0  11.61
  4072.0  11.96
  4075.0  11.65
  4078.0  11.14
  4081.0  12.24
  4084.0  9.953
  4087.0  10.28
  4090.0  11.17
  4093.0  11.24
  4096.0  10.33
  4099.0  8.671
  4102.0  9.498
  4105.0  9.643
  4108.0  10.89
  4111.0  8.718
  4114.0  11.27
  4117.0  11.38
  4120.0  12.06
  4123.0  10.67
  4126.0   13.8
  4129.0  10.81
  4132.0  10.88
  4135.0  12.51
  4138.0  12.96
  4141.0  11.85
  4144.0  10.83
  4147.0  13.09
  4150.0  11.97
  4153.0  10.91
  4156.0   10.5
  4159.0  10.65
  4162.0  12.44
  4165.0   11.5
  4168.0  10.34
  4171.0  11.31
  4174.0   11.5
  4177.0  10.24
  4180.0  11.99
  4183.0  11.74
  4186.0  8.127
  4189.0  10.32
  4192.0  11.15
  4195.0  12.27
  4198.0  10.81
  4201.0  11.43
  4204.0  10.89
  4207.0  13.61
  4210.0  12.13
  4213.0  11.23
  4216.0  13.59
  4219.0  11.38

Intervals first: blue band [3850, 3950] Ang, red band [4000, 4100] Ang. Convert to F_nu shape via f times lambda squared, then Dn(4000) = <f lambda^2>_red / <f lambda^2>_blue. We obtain 1.28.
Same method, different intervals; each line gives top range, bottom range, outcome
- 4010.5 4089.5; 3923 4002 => 1.29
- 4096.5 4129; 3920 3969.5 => 1.30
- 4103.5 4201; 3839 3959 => 1.30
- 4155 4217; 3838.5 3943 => 1.34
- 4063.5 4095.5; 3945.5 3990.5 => 1.32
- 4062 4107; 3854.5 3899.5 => 1.21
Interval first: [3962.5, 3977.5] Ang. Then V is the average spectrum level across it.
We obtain 7.09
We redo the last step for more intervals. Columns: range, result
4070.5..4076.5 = 11.8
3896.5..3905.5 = 9.79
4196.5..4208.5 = 11.7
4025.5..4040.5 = 11.8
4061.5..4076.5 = 11.9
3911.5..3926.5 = 11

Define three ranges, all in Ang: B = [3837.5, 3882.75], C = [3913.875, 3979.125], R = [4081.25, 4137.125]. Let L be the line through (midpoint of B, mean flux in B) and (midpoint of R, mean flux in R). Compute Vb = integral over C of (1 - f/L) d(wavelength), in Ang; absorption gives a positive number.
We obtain 8.2 Ang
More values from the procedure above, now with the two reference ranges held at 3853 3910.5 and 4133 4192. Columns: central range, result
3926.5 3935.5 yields 1.9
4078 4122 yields 1.8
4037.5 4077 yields -4.9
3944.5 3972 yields 4.3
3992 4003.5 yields -2.1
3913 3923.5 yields -1.2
